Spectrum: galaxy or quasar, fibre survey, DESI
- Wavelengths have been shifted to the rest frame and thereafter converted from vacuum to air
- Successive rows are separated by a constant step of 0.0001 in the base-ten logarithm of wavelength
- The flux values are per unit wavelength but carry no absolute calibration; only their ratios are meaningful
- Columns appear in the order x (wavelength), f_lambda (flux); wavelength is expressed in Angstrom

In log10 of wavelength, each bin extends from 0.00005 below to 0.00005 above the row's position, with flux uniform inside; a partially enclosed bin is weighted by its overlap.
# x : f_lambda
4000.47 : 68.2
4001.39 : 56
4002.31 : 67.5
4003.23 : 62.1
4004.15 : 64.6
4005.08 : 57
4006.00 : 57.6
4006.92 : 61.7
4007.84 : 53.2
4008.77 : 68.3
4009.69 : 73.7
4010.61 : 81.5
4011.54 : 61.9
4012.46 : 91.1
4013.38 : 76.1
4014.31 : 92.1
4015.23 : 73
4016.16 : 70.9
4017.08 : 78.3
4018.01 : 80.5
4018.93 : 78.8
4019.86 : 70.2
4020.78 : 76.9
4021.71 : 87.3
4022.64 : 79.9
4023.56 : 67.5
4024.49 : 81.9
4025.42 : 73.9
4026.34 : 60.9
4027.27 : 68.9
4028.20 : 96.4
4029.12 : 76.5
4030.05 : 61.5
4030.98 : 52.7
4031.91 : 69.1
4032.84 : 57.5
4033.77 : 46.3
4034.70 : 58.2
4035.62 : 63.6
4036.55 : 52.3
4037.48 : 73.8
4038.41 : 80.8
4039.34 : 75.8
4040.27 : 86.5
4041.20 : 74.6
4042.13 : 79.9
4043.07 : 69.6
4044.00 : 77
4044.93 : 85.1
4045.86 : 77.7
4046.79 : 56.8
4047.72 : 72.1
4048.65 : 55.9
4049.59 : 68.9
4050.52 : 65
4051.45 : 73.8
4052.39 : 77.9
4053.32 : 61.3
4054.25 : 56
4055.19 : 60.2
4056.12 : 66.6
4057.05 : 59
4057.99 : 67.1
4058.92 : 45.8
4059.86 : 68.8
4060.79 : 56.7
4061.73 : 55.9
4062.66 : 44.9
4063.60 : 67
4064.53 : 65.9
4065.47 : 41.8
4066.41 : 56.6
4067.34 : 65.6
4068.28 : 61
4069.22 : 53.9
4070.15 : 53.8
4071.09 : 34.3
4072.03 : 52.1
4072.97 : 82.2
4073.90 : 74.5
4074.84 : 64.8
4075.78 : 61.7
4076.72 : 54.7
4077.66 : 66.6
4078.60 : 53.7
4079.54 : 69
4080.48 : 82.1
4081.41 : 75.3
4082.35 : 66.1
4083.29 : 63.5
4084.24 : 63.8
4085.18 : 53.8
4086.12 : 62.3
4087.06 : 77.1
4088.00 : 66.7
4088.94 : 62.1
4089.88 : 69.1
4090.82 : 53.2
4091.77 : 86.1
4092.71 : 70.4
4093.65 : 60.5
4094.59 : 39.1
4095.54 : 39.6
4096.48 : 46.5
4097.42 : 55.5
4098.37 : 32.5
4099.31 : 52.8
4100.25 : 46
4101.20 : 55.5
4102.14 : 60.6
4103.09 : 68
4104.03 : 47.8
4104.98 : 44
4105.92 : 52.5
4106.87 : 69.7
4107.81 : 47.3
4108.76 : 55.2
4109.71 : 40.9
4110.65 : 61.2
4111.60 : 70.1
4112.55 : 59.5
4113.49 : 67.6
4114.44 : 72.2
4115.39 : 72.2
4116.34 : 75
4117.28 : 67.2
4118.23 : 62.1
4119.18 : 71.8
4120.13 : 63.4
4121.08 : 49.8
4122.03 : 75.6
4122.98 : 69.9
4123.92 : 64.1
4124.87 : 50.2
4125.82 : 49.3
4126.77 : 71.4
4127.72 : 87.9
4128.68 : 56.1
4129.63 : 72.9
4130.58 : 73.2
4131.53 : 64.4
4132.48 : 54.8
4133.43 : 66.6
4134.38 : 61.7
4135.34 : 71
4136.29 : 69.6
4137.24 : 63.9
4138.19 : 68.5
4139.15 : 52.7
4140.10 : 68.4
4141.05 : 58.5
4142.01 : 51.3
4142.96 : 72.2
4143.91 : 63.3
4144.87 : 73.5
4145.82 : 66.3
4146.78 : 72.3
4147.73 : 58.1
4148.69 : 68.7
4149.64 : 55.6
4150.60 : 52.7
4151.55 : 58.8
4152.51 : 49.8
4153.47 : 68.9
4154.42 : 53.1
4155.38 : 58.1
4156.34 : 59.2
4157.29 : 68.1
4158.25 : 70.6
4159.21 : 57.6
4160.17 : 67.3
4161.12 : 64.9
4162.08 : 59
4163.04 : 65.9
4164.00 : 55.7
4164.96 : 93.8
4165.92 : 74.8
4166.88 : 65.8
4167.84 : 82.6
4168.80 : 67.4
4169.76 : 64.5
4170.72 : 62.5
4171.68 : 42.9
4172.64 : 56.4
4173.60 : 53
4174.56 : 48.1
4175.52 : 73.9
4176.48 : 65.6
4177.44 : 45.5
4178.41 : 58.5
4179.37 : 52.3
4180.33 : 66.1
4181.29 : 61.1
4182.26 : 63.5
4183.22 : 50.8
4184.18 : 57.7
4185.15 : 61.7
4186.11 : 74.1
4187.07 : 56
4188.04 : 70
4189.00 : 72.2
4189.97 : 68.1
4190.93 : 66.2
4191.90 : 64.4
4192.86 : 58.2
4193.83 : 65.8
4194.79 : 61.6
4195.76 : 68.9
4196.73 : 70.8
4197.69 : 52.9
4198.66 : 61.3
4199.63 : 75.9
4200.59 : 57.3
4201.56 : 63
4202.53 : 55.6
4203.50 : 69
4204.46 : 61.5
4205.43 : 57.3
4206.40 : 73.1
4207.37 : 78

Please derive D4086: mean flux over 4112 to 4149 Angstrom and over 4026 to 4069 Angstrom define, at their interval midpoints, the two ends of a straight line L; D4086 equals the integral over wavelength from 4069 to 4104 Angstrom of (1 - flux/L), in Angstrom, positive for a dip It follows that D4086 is 2.9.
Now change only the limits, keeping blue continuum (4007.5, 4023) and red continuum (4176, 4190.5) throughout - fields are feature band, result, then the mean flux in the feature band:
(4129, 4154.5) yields 0.7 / 63.5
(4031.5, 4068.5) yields 4.2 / 65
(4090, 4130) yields 4.7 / 59.9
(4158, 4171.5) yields -0.9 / 67.4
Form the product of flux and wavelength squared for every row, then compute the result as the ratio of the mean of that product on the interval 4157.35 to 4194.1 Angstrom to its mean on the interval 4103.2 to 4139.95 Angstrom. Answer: 1.03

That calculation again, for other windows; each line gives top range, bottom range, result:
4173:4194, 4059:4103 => 1.08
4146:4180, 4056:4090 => 1.05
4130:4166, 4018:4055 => 0.96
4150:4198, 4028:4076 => 1.03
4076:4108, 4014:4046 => 0.84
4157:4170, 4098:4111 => 1.34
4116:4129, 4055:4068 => 1.15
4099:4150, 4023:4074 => 1.00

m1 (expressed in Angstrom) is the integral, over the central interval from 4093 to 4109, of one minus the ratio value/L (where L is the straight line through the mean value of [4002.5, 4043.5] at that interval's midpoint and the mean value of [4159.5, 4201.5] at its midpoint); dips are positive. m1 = 3.7 Angstrom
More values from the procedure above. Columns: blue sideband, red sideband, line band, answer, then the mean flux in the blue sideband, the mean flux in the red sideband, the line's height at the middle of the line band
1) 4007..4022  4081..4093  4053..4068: 2.4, 75.4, 66.8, 69.9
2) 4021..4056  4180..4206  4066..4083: 1.4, 69.8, 63.4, 68.3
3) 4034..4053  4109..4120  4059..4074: 2.5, 70.9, 65.2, 69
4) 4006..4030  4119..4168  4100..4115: 2.2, 74.7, 64.5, 67.4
